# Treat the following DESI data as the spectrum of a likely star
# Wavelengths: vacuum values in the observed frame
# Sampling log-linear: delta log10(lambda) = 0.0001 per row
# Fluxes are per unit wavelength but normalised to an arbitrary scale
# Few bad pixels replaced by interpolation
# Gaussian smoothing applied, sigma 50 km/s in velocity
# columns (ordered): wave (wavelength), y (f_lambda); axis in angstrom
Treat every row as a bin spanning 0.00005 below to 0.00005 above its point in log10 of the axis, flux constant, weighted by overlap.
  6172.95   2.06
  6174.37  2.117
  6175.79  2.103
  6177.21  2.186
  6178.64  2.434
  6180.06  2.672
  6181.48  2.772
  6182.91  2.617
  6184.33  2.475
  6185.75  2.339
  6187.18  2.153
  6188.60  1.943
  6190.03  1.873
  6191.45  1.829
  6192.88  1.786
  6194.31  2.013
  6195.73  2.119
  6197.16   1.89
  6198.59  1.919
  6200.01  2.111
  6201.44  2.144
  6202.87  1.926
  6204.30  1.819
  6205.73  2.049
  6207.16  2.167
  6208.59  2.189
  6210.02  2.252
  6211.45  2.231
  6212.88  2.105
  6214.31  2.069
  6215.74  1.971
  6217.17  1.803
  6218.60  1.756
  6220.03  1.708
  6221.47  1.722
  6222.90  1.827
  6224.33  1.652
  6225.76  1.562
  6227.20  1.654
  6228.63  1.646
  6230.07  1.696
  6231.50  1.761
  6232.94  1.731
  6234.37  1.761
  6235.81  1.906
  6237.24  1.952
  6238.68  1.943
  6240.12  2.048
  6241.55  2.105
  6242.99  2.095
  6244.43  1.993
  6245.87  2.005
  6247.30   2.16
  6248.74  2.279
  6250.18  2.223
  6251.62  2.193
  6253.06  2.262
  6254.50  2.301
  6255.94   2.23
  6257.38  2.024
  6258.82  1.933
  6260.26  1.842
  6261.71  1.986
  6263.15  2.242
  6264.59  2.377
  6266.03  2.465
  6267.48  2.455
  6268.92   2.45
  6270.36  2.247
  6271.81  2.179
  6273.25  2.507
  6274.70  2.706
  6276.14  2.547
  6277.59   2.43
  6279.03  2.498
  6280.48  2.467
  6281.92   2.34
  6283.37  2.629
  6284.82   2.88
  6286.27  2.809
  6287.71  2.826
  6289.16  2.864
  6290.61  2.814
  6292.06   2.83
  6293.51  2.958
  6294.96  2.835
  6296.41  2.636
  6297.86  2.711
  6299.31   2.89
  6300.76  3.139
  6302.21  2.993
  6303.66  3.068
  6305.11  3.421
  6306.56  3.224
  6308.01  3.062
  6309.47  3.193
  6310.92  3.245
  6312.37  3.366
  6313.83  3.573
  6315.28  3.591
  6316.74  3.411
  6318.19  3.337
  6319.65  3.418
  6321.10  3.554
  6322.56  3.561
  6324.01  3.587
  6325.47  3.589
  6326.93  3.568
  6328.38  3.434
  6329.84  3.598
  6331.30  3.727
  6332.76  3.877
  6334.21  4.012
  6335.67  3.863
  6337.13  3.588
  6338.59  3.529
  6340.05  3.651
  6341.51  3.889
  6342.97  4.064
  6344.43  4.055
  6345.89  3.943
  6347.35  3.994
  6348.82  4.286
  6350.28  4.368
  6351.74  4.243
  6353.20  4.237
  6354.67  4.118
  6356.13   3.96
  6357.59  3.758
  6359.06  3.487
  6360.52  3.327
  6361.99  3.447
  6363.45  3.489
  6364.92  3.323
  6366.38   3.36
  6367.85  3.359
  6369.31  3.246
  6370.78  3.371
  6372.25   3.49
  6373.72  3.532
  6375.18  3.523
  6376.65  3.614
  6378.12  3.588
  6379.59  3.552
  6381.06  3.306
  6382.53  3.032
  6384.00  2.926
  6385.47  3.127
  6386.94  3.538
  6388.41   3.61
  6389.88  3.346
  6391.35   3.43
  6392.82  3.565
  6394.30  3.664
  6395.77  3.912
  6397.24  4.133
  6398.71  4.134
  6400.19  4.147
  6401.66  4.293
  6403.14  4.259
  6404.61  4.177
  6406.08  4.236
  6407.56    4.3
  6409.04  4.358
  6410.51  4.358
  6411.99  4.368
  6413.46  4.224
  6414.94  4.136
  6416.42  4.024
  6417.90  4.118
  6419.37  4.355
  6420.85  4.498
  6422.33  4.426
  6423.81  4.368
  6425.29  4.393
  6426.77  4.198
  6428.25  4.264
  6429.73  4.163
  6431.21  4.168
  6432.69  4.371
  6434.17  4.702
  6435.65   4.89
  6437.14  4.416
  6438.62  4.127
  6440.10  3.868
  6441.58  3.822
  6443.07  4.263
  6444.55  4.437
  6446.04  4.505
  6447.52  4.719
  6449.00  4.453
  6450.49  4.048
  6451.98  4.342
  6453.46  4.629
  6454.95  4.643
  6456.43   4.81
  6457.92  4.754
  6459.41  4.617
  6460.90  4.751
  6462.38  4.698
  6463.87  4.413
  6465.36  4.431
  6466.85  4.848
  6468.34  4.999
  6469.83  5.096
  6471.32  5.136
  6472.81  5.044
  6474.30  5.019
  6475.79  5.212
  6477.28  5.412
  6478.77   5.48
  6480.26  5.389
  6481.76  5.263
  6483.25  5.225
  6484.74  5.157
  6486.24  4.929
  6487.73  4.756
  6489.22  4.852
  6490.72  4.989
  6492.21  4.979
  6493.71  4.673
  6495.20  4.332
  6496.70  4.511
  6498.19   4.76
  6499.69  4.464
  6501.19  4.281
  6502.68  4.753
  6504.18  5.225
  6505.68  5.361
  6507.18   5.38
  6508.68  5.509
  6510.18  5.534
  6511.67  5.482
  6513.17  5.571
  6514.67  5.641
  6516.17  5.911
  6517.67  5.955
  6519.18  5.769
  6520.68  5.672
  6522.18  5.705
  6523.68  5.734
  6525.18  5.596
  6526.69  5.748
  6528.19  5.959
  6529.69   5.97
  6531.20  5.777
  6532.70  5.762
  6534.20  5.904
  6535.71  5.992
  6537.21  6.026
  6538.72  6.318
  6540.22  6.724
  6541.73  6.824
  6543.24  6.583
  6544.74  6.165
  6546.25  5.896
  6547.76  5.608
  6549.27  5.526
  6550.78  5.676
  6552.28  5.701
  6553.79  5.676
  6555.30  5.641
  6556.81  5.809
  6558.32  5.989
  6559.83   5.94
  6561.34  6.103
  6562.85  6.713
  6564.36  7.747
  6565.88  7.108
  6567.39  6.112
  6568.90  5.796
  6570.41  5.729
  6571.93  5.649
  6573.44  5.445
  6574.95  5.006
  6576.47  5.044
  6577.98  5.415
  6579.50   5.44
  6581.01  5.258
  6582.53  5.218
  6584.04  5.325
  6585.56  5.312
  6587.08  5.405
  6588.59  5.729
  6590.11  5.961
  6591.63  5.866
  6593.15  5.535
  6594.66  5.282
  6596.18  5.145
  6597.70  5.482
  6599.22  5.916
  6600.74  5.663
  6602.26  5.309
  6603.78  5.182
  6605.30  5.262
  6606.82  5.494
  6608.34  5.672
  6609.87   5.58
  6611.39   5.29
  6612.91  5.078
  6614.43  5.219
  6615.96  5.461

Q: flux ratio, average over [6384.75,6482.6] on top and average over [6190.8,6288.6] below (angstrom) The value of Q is 2.1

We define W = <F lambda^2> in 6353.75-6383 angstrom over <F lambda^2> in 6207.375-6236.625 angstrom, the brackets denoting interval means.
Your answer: 1.98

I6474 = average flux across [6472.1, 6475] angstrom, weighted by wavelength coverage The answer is 5.03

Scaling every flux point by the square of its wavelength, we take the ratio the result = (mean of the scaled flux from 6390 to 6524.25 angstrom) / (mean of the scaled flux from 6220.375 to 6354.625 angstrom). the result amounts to 1.7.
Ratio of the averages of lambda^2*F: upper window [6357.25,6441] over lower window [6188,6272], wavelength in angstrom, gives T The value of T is 2.0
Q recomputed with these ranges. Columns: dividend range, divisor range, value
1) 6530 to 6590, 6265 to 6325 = 2.01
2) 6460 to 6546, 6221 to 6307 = 2.30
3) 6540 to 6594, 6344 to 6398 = 1.61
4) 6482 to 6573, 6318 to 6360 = 1.48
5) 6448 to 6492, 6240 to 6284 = 2.15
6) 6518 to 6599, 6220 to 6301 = 2.57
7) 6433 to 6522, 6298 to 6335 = 1.44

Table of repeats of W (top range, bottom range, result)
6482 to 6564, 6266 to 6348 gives 1.88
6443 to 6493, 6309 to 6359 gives 1.35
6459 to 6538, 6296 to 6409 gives 1.52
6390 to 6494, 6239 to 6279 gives 2.14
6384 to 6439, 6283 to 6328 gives 1.35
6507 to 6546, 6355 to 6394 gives 1.80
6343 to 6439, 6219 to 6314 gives 1.71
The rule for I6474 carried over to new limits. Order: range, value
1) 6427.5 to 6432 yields 4.2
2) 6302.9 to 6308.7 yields 3.2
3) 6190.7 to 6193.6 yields 1.81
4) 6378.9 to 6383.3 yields 3.29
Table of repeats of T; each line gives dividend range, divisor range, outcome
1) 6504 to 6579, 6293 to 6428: 1.68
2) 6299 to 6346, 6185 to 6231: 1.89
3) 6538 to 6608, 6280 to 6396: 1.81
